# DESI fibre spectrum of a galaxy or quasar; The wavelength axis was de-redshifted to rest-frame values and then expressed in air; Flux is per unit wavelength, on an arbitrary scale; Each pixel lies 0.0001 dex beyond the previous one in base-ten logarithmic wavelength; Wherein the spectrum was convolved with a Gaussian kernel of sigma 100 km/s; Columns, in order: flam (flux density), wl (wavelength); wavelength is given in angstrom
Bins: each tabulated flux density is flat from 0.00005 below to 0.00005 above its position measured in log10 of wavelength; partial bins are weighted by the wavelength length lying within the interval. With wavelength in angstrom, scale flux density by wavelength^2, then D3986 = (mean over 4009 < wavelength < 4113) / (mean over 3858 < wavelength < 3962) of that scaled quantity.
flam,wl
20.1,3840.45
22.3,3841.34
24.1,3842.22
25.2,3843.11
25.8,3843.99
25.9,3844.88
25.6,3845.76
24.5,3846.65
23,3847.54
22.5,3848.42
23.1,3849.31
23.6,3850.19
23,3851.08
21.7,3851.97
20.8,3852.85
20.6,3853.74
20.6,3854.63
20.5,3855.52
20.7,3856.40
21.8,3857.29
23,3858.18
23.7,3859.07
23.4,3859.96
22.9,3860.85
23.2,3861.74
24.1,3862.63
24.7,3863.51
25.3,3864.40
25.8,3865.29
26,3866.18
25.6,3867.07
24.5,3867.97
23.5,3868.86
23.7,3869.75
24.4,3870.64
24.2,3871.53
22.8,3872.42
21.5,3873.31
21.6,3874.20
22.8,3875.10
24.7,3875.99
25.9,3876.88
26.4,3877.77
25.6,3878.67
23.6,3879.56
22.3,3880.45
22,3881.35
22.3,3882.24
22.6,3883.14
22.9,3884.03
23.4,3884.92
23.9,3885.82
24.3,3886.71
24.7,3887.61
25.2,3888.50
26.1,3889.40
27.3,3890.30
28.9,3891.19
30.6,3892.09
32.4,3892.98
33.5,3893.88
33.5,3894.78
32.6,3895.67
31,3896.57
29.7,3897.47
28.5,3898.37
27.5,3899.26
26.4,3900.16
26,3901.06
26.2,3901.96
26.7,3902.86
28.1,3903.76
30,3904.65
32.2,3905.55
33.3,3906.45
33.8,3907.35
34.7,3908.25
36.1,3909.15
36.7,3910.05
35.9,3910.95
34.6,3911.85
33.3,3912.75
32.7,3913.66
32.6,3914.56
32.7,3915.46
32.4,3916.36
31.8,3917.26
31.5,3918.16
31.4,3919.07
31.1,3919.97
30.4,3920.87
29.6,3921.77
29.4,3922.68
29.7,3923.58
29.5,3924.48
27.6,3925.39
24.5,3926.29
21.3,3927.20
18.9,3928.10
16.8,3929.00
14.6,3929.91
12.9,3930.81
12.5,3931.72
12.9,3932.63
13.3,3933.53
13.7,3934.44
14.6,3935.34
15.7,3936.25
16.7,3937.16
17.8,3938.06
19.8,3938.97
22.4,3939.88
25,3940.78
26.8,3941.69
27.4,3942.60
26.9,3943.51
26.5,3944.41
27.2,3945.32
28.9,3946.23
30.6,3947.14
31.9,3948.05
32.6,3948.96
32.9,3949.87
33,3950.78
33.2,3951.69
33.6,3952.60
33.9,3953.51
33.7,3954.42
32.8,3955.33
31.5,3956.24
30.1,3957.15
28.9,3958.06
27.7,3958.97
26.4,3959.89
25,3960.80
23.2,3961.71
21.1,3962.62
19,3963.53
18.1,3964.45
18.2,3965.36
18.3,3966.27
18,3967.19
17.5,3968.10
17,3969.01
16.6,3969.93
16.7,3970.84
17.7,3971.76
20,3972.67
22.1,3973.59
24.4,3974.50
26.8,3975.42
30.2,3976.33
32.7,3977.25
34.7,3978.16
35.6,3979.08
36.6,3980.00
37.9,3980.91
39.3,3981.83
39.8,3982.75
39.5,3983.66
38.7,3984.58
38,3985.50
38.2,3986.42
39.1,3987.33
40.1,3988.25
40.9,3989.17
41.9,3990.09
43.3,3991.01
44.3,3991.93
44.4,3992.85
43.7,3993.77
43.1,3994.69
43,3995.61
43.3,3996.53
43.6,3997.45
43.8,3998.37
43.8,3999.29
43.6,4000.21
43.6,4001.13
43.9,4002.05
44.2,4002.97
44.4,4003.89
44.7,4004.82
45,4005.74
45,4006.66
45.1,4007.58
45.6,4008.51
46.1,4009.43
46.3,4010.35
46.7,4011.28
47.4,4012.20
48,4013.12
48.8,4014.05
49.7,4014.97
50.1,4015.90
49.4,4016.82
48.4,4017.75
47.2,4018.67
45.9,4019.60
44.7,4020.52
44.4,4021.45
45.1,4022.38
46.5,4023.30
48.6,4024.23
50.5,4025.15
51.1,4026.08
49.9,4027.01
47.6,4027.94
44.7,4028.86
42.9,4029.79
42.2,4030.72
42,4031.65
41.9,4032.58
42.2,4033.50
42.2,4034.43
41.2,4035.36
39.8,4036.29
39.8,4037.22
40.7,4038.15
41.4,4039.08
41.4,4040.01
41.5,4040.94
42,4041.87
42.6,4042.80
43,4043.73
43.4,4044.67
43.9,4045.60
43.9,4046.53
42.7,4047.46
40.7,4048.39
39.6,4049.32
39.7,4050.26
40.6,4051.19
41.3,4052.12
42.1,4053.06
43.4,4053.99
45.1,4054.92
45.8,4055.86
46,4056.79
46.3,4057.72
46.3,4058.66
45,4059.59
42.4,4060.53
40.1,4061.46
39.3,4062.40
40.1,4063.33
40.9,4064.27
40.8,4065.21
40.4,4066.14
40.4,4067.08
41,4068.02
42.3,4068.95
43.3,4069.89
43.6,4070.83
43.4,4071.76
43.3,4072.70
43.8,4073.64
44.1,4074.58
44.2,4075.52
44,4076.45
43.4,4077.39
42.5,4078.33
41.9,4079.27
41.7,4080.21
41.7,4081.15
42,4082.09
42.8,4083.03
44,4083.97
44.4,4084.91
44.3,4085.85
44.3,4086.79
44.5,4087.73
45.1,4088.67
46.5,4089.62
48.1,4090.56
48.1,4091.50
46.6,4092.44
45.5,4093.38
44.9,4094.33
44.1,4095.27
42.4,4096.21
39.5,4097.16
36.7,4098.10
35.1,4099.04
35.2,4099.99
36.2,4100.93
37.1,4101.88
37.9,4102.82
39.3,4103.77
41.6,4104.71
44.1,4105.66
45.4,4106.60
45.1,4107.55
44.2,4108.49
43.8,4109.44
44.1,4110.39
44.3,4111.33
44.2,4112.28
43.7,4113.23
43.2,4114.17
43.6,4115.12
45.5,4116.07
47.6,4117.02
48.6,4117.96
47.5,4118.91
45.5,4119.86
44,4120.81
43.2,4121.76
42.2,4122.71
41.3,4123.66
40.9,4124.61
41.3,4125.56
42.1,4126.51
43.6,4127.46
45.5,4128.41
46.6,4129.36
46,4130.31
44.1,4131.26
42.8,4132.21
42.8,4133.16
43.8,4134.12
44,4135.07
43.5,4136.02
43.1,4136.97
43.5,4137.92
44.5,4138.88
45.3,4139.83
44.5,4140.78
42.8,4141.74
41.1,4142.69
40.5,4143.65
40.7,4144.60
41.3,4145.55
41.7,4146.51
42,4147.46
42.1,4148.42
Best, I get 1.76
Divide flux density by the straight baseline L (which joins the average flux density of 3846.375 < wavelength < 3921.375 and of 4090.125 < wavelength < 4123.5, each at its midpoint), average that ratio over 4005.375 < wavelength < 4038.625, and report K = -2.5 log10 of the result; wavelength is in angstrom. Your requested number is -0.23 mag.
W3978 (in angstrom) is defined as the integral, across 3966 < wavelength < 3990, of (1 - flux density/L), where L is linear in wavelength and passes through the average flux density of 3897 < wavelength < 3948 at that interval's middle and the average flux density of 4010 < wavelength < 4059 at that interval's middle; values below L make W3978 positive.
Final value 3.7 angstrom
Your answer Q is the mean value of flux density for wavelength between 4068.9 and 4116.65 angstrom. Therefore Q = 43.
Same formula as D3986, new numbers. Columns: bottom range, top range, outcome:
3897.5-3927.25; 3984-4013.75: 1.48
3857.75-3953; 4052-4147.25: 1.80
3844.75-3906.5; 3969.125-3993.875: 1.42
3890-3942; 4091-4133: 1.77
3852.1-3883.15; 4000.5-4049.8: 2.07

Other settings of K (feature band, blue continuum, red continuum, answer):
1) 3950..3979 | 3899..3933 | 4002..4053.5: 0.35 mag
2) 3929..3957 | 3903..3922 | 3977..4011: 0.43 mag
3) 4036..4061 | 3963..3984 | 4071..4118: -0.17 mag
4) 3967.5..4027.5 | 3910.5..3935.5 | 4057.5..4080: -0.17 mag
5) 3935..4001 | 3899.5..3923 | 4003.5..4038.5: 0.27 mag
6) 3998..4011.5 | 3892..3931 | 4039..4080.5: -0.19 mag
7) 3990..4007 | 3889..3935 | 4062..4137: -0.25 mag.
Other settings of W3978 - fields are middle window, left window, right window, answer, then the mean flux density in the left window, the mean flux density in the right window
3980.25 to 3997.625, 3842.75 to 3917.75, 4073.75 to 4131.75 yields -3.2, 26.5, 43.3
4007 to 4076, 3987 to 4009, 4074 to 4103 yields -1.4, 43.5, 42.6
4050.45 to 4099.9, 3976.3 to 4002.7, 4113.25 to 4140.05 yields -0.2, 40.6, 44.1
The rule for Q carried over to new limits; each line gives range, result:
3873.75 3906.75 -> 26.9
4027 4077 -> 42.6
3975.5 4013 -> 41.7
